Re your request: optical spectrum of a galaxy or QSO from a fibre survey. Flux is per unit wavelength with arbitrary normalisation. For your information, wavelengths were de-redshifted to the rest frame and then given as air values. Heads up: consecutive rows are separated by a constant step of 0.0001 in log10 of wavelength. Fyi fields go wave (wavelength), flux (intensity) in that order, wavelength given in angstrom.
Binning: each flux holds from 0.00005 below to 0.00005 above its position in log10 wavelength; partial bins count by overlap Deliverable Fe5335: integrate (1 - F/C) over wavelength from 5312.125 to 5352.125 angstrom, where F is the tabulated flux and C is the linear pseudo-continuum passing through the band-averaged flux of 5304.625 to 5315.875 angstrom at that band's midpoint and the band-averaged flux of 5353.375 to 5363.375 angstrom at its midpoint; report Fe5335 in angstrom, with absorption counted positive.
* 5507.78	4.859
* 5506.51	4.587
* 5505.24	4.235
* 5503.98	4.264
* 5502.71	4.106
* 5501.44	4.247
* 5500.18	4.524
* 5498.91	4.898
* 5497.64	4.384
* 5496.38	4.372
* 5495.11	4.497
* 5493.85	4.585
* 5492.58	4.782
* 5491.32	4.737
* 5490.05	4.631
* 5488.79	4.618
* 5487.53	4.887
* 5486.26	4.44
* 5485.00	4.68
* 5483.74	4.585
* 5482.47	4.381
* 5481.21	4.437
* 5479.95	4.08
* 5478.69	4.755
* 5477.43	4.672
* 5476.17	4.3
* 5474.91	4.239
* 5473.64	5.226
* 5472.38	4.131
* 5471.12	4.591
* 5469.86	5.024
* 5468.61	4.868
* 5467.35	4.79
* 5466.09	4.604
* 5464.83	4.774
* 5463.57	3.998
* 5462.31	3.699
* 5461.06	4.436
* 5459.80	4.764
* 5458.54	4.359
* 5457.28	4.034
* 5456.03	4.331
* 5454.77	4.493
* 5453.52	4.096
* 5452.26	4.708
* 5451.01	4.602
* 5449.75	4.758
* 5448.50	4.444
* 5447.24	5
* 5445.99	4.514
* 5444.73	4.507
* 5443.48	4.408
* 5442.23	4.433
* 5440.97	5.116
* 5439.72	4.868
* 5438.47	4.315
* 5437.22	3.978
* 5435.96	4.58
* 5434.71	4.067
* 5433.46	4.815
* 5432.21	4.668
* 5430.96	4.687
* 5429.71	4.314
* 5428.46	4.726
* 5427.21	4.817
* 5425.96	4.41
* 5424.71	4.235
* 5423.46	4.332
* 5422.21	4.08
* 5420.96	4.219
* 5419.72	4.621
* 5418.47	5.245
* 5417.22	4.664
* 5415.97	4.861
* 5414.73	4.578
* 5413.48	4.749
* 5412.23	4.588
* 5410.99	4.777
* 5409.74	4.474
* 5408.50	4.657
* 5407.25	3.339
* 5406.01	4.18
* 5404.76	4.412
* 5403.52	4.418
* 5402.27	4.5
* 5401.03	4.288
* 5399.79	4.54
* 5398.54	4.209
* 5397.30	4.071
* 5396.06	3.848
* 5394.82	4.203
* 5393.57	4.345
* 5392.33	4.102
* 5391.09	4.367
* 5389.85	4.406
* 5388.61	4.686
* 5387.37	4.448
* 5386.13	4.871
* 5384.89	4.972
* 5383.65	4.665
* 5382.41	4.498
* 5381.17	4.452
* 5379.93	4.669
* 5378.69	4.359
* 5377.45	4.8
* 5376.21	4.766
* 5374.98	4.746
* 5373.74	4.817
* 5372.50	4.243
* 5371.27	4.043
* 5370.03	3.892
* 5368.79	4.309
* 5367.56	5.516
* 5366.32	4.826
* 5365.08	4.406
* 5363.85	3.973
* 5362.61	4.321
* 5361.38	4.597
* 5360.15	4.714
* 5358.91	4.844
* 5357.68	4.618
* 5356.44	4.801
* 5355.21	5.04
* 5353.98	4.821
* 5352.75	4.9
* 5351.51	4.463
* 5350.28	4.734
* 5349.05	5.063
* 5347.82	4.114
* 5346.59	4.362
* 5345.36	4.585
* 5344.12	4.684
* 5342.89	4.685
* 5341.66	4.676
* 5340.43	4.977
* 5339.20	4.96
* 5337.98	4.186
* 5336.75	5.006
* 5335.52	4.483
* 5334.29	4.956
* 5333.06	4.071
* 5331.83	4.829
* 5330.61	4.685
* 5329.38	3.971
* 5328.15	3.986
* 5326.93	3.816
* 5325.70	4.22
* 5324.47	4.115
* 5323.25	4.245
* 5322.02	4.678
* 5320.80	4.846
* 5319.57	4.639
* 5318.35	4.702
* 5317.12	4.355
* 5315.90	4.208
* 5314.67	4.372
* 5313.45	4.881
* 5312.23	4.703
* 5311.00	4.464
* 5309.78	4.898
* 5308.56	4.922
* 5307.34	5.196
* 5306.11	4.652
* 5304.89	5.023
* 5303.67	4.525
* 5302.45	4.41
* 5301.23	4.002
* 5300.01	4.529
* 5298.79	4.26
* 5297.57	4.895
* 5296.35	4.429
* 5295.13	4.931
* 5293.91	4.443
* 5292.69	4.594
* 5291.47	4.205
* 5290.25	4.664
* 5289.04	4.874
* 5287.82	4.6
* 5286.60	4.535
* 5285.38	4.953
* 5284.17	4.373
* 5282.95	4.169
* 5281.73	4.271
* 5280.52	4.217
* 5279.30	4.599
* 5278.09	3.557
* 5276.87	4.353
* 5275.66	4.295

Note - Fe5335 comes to 1.8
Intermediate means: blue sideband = 4.75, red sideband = 4.71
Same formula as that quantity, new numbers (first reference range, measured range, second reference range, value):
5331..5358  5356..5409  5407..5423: 1.8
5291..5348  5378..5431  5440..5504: 0.9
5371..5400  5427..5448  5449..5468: -0.6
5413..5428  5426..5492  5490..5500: 0.7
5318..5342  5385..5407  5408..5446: 0.9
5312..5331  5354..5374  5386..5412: -0.9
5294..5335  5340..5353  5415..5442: -0.3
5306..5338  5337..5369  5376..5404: -1.3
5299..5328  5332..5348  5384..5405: -0.5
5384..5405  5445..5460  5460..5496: 0.0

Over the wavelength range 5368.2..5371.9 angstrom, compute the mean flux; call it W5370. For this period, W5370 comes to 4.08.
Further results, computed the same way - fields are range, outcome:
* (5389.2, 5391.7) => 4.39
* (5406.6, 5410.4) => 4.16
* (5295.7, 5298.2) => 4.66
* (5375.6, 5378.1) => 4.77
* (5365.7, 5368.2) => 5.16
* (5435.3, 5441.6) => 4.57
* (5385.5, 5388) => 4.66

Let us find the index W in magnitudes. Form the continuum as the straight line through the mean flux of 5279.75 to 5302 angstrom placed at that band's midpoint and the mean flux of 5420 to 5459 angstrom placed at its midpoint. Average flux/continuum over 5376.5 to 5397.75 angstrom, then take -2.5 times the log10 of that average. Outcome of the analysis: 0.01 mag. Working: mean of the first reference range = 4.5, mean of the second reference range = 4.48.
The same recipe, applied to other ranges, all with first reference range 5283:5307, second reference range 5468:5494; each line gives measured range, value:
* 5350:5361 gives -0.04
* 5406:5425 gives 0.02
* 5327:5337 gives 0.03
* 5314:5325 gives 0.03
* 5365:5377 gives 0.00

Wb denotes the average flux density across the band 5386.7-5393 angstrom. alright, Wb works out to 4.41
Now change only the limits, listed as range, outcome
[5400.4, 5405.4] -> 4.4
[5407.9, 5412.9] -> 4.63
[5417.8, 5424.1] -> 4.5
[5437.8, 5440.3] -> 4.58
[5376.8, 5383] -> 4.55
